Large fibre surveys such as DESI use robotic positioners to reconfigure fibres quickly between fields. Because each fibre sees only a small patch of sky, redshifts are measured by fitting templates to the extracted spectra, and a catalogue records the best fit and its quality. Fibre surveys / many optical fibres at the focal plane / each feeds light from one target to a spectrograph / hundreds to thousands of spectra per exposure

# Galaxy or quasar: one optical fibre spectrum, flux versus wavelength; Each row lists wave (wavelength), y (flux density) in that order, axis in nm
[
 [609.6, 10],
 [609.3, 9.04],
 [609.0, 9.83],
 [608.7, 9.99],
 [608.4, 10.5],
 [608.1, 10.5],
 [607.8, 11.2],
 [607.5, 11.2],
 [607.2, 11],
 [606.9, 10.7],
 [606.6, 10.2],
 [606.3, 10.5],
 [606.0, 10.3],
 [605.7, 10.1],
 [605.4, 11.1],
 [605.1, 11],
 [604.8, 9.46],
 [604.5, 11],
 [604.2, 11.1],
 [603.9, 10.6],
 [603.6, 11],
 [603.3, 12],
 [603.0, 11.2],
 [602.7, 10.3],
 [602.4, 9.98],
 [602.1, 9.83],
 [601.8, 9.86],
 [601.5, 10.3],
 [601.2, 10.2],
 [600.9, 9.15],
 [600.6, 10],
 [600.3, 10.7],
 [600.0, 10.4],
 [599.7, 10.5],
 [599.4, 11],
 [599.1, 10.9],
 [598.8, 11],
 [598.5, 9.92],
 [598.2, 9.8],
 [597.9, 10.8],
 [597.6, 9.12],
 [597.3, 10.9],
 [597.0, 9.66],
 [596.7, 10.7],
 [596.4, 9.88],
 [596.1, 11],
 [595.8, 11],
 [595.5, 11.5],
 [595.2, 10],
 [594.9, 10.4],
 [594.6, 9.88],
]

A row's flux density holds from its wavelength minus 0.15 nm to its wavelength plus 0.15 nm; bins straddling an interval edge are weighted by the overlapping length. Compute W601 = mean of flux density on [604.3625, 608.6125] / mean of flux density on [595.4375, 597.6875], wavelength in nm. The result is 1.01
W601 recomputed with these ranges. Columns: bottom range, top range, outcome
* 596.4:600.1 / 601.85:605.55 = 1.03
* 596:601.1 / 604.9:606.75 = 1.02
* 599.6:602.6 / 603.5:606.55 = 1.05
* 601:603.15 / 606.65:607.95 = 1.07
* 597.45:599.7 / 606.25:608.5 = 1.04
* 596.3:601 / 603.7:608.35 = 1.04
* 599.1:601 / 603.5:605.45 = 1.03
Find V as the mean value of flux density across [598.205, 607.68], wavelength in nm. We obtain 10.5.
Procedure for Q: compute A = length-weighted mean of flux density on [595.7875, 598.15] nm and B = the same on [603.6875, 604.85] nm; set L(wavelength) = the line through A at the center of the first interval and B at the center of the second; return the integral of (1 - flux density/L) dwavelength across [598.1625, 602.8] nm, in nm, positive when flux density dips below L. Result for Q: 0.10 nm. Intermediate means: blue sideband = 10.3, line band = 10.3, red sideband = 10.7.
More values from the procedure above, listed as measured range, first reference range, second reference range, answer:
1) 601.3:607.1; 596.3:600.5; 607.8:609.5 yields -0.196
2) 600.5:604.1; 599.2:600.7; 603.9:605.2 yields 0.069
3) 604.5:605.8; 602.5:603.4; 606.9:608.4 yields 0.058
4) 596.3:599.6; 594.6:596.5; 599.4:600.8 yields 0.049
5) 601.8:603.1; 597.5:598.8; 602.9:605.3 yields 0.054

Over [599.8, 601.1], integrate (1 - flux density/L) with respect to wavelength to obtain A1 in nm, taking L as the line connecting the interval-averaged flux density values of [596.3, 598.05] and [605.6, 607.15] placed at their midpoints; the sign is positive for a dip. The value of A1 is 0.02 nm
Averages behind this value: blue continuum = 10.2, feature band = 10.1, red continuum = 10.4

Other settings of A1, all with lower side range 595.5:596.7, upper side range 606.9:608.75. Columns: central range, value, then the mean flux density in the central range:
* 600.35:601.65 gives 0.09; 9.97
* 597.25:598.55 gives 0.08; 10.1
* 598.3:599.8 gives 0.02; 10.6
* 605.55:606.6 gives 0.05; 10.3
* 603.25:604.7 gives -0.04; 11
